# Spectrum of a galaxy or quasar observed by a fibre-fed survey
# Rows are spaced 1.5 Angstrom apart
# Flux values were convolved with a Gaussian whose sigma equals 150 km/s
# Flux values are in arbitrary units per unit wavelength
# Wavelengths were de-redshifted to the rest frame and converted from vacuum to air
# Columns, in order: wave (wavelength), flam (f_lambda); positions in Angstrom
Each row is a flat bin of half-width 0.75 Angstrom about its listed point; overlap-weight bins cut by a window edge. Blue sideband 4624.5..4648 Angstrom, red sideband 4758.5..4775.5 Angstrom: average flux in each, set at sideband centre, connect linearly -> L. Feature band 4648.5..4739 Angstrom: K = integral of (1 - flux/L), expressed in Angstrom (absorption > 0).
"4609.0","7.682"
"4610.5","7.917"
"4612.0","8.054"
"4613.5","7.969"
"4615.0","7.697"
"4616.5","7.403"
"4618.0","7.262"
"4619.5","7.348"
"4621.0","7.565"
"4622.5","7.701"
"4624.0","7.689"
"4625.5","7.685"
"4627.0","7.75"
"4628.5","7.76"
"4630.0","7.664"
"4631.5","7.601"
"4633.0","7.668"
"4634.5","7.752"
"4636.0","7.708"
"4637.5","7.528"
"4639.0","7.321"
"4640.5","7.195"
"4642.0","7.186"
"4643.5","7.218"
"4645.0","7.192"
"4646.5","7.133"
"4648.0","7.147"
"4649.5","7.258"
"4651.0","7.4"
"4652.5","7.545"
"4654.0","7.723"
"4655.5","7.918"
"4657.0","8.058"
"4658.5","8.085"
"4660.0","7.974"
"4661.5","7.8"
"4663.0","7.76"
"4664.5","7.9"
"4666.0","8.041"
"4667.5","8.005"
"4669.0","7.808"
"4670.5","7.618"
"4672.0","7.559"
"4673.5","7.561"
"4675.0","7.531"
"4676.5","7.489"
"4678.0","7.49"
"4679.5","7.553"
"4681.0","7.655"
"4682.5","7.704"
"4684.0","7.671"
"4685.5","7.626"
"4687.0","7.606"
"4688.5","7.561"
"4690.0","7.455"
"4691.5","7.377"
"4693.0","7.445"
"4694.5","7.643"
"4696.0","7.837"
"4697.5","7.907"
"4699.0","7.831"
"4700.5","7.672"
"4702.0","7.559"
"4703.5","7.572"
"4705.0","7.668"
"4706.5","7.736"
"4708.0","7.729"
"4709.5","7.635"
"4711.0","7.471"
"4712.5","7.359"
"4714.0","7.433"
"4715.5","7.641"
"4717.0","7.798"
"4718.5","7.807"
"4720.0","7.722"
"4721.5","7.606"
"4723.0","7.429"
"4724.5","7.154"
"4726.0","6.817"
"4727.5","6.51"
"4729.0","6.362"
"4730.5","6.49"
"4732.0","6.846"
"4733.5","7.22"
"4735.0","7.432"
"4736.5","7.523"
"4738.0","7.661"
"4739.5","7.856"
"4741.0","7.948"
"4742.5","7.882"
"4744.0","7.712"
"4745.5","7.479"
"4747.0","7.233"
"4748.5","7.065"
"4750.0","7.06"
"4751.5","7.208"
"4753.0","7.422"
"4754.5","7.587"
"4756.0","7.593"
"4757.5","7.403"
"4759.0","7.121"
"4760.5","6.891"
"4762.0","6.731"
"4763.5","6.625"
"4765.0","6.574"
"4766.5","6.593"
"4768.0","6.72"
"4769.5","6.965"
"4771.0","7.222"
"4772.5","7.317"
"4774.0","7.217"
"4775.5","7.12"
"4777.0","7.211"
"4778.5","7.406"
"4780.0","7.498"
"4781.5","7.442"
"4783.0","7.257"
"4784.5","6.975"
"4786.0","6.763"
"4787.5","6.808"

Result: -4.0 Angstrom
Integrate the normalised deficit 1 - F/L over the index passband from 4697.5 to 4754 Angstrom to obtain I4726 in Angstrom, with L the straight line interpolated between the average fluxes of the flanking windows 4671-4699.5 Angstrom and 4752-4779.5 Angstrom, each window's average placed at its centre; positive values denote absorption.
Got -0.6 Angstrom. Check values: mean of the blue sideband 7.6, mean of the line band 7.43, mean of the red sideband 7.1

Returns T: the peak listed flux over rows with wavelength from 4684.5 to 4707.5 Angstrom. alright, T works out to 7.907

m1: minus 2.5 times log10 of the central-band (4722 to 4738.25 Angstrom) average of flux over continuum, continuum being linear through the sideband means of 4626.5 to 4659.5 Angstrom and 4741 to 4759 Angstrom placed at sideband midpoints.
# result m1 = 0.063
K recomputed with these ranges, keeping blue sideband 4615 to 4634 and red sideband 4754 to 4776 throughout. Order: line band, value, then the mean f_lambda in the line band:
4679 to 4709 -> -1.3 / 7.64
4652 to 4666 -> -0.8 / 7.88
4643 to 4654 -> 0.3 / 7.3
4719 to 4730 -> 0.2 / 7.09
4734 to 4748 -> -1.0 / 7.62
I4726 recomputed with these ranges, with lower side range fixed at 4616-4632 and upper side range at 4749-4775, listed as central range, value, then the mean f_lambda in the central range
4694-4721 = -1.45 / 7.67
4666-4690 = -0.81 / 7.64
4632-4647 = 0.26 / 7.4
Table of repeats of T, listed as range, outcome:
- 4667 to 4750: 8.005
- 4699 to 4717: 7.831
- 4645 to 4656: 7.918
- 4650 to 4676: 8.085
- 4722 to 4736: 7.432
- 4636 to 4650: 7.708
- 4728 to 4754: 7.948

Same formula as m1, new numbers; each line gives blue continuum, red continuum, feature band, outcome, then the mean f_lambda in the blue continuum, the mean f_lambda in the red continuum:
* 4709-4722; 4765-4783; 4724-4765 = 0.02 mag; 7.61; 7.14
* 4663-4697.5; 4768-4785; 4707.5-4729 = 0.01 mag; 7.65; 7.22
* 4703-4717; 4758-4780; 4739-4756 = -0.04 mag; 7.59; 7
